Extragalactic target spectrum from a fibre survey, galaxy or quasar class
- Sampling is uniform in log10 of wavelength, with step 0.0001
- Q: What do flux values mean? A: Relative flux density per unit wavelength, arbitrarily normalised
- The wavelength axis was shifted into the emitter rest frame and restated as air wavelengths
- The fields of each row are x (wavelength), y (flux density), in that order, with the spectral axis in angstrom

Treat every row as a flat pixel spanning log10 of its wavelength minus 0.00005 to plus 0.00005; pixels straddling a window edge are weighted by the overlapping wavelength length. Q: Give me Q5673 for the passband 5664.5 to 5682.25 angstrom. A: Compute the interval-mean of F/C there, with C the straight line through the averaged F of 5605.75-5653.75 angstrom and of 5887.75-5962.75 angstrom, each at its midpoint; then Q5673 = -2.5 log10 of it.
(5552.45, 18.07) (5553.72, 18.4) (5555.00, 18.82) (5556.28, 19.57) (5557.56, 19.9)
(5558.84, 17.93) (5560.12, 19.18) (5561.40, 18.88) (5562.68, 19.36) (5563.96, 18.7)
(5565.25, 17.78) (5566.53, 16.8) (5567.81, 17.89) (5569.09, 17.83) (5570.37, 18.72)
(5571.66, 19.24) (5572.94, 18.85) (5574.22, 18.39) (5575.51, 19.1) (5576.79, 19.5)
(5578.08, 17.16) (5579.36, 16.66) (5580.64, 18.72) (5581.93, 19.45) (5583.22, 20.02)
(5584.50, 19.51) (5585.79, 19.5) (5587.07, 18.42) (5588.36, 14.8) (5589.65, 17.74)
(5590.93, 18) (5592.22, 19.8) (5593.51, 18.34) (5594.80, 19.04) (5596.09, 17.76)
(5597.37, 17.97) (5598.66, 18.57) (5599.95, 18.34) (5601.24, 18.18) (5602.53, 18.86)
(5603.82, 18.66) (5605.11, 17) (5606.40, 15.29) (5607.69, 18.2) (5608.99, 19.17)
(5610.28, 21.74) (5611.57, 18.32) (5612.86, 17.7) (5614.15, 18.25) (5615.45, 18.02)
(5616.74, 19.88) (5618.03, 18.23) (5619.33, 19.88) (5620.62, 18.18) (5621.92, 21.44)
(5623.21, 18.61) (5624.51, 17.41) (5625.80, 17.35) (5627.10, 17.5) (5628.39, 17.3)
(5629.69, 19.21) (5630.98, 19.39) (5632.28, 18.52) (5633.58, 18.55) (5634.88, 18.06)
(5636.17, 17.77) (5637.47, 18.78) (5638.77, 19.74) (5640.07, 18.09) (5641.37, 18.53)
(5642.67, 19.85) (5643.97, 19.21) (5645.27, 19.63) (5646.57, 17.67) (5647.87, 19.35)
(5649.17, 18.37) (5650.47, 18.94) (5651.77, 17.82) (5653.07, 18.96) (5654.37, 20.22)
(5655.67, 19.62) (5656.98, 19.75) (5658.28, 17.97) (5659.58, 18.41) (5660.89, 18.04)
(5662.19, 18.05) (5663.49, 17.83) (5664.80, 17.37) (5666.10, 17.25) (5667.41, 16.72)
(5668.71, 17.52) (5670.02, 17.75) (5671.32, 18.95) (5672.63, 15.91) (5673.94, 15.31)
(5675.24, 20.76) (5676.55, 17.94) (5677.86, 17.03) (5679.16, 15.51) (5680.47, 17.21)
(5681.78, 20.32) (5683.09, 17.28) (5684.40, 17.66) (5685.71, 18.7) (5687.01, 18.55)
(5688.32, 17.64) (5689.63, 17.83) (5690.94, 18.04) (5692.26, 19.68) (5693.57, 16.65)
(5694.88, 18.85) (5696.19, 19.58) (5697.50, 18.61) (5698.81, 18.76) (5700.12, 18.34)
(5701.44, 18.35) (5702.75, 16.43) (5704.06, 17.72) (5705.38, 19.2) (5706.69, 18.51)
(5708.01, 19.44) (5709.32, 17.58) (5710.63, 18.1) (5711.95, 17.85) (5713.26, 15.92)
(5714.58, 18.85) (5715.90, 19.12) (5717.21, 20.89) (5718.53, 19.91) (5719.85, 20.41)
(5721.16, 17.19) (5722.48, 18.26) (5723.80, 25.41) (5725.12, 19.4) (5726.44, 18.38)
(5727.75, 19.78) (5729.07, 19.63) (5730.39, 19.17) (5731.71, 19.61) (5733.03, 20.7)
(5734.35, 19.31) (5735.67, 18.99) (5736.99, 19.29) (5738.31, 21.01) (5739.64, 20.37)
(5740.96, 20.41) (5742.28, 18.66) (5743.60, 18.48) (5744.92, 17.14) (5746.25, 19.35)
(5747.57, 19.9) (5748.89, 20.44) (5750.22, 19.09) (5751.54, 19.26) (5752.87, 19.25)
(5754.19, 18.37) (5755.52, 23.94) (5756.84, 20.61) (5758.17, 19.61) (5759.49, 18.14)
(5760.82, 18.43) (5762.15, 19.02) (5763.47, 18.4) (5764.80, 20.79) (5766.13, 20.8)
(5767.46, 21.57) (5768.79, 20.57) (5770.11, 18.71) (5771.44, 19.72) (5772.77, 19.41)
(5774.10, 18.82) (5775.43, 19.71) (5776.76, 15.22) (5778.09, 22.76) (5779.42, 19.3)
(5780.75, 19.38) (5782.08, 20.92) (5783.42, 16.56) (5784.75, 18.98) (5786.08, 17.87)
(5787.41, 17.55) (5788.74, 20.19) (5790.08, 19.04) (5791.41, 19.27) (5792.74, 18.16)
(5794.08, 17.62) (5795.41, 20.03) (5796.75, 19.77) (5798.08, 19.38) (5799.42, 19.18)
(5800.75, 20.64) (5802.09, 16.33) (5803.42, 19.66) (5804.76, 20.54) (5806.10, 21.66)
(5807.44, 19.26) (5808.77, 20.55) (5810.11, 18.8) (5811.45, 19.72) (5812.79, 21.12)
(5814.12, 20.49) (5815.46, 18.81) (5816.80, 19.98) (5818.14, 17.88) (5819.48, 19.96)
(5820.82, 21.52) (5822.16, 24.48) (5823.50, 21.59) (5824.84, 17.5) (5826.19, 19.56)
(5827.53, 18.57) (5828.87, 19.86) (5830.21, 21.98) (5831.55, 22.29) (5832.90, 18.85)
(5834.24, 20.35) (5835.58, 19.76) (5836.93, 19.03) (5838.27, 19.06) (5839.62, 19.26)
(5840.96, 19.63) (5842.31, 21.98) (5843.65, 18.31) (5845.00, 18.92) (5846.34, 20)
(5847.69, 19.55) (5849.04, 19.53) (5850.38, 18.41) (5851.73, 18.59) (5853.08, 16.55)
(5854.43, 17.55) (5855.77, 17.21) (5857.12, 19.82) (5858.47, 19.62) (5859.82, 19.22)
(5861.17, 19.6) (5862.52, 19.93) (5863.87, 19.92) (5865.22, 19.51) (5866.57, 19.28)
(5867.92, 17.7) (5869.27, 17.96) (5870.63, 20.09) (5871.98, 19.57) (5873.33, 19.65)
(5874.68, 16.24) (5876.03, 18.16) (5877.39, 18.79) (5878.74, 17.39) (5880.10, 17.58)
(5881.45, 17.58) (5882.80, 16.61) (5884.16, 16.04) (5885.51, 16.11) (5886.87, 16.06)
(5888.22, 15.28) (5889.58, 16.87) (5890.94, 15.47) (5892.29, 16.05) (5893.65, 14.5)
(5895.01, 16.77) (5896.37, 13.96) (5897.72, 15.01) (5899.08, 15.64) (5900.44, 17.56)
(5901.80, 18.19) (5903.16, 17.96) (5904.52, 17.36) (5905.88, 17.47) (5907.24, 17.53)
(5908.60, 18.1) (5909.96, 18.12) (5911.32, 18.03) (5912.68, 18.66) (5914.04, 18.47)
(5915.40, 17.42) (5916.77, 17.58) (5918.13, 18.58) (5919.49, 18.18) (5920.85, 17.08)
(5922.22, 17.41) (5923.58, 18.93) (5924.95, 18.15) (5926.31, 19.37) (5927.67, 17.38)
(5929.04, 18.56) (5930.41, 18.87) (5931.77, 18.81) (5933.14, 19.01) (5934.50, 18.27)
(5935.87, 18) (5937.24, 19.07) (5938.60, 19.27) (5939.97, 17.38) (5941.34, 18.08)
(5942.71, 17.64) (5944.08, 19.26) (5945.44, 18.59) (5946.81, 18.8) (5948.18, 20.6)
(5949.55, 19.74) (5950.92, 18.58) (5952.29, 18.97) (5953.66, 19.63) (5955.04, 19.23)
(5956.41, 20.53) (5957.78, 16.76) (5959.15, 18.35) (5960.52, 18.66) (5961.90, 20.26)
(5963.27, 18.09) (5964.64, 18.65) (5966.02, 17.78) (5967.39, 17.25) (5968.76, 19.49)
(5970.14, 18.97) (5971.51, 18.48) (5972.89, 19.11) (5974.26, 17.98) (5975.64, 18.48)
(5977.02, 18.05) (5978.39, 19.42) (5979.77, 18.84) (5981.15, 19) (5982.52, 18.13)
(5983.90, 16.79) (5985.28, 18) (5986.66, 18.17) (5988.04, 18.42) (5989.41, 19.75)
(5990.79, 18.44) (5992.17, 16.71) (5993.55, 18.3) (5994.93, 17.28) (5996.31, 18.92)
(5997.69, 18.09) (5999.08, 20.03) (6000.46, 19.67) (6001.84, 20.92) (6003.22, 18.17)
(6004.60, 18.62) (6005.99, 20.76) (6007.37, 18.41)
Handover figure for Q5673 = 0.06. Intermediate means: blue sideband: 18.6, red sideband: 18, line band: 17.5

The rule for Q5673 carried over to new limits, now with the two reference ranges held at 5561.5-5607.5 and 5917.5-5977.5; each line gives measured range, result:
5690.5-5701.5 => -0.01 mag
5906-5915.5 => 0.03 mag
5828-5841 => -0.08 mag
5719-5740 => -0.08 mag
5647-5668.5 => 0.00 mag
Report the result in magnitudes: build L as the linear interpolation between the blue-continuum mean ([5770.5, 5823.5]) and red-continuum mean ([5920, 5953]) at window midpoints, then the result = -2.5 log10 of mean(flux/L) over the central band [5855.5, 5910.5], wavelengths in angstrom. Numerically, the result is 0.08 mag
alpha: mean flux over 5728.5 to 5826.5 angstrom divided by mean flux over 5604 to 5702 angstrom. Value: 1.07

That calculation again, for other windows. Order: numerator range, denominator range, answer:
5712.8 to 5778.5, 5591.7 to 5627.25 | 1.06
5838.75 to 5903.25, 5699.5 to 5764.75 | 0.93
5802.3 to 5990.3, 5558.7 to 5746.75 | 1.00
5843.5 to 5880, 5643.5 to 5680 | 1.04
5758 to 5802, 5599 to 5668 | 1.04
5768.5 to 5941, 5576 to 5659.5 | 1.00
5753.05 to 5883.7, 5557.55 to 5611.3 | 1.05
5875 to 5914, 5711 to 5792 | 0.87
